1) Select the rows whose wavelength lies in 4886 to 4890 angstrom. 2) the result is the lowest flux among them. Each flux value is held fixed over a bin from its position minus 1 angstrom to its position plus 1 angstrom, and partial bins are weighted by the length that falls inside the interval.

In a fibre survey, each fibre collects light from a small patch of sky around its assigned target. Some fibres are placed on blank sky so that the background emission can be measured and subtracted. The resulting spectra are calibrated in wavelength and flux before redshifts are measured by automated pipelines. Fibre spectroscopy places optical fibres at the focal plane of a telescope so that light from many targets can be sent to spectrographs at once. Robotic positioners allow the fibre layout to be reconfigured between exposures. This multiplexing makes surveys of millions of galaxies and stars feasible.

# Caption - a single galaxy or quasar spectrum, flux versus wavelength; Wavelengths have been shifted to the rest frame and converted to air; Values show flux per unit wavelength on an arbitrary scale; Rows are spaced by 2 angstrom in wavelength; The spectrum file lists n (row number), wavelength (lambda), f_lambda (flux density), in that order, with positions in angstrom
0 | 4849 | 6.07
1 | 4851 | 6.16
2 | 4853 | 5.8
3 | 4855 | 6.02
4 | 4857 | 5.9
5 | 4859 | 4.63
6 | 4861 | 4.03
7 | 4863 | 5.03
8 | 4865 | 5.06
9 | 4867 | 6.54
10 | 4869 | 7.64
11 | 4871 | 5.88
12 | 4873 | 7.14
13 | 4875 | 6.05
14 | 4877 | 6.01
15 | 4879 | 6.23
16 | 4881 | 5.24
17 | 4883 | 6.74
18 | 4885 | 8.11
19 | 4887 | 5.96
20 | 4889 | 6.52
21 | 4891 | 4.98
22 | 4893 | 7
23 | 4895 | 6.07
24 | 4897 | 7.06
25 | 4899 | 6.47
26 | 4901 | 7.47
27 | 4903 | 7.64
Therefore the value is 5.96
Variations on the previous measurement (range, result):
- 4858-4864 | 4.03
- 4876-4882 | 5.24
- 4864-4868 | 5.06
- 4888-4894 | 4.98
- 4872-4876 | 6.05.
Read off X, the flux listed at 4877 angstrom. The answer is 6.01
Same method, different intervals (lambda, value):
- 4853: 5.8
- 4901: 7.47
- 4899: 6.47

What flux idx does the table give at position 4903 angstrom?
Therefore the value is 7.64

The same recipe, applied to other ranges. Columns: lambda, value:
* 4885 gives 8.11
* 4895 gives 6.07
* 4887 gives 5.96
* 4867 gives 6.54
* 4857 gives 5.9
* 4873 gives 7.14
